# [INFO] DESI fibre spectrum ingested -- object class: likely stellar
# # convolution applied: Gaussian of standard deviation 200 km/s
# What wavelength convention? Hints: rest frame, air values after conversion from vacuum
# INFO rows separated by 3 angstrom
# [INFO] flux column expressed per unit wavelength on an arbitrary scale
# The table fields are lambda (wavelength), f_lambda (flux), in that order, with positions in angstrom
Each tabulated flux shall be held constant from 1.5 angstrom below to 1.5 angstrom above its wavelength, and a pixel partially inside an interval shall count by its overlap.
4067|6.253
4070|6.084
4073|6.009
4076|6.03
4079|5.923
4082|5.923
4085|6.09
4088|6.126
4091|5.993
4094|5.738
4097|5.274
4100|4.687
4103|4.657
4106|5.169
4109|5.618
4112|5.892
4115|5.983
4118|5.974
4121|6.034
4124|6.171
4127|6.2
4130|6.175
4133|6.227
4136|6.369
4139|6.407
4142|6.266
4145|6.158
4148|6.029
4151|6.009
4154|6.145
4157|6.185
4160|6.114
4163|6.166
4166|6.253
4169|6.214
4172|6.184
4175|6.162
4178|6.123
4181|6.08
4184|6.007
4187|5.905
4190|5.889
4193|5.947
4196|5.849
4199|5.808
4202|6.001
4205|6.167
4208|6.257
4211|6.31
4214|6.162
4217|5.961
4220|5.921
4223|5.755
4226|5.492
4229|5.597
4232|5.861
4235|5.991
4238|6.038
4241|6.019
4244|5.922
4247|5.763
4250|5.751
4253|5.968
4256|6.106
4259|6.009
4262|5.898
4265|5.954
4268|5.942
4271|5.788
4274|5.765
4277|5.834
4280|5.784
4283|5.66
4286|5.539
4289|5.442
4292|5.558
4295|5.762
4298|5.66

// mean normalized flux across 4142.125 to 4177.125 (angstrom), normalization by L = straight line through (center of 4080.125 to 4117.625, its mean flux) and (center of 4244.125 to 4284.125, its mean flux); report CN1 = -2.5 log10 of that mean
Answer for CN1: -0.08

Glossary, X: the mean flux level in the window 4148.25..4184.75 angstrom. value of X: 6.14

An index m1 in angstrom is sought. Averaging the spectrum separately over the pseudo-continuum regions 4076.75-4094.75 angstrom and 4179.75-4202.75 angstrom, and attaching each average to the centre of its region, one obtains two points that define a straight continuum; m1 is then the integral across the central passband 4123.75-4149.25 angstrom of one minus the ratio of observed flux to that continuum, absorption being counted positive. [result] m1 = -1.16 angstrom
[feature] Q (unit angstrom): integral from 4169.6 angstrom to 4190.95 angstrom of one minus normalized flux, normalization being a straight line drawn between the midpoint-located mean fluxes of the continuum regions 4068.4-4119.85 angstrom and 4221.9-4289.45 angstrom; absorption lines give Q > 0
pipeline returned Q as -1.05 angstrom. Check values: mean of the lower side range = 5.72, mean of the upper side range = 5.83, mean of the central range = 6.06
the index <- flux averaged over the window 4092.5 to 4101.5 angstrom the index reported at 5.23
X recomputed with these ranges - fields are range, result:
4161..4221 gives 6.07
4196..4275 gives 5.93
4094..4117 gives 5.37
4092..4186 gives 5.96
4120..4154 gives 6.19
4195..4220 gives 6.06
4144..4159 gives 6.1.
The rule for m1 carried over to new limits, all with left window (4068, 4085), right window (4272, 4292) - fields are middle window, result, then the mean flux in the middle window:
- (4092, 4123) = 2.3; 5.52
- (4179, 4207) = -0.7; 5.97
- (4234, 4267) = -1.3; 5.95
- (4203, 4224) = -1.1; 6.08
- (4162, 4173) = -0.7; 6.21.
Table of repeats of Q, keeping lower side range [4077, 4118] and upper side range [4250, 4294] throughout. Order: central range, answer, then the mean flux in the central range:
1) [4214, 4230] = -0.1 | 5.79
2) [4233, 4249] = -0.5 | 5.94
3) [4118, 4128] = -0.8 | 6.11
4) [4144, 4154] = -0.7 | 6.07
